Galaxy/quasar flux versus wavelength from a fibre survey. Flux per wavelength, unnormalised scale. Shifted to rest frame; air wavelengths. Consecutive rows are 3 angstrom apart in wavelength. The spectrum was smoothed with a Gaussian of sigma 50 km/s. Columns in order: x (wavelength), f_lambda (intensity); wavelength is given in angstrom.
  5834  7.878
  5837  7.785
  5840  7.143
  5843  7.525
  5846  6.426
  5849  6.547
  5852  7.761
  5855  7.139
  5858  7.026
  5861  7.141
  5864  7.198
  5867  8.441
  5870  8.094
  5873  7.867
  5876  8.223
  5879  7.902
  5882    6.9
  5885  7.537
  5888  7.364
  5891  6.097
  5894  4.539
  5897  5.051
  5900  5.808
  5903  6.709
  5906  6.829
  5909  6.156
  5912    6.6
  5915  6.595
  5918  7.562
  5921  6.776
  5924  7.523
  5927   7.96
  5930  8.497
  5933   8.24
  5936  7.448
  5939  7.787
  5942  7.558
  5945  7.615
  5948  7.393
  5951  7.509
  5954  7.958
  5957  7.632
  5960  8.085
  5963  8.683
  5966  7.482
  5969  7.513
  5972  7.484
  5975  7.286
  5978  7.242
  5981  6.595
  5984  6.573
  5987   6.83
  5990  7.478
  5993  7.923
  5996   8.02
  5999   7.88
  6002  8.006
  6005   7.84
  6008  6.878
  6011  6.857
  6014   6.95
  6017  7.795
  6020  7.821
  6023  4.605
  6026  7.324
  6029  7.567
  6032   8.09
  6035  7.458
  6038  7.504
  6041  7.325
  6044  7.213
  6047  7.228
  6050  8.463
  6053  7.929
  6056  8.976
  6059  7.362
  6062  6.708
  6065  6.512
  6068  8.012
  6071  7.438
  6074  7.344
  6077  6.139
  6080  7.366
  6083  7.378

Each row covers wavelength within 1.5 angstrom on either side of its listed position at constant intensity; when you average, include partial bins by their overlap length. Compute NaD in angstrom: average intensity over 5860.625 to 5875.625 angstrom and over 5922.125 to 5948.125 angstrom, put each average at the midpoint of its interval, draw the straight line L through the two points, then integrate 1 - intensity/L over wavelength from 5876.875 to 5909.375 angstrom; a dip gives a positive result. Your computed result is 5.5 angstrom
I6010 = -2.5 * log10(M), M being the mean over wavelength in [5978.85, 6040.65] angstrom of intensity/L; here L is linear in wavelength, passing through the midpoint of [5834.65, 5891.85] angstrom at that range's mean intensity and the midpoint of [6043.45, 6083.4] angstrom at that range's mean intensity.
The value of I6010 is 0.019 mag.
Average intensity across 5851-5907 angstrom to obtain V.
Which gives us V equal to 7.03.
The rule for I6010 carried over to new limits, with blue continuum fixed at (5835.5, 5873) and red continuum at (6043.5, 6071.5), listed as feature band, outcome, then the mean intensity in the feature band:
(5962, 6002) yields 0.007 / 7.47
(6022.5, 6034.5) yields 0.064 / 7.13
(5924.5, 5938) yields -0.074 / 7.99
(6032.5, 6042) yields 0.011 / 7.5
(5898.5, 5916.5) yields 0.154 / 6.45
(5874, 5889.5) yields -0.028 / 7.59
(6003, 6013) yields 0.048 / 7.22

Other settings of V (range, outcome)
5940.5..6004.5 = 7.56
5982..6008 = 7.51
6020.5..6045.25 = 7.16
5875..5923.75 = 6.67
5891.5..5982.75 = 7.19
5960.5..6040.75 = 7.38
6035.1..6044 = 7.39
